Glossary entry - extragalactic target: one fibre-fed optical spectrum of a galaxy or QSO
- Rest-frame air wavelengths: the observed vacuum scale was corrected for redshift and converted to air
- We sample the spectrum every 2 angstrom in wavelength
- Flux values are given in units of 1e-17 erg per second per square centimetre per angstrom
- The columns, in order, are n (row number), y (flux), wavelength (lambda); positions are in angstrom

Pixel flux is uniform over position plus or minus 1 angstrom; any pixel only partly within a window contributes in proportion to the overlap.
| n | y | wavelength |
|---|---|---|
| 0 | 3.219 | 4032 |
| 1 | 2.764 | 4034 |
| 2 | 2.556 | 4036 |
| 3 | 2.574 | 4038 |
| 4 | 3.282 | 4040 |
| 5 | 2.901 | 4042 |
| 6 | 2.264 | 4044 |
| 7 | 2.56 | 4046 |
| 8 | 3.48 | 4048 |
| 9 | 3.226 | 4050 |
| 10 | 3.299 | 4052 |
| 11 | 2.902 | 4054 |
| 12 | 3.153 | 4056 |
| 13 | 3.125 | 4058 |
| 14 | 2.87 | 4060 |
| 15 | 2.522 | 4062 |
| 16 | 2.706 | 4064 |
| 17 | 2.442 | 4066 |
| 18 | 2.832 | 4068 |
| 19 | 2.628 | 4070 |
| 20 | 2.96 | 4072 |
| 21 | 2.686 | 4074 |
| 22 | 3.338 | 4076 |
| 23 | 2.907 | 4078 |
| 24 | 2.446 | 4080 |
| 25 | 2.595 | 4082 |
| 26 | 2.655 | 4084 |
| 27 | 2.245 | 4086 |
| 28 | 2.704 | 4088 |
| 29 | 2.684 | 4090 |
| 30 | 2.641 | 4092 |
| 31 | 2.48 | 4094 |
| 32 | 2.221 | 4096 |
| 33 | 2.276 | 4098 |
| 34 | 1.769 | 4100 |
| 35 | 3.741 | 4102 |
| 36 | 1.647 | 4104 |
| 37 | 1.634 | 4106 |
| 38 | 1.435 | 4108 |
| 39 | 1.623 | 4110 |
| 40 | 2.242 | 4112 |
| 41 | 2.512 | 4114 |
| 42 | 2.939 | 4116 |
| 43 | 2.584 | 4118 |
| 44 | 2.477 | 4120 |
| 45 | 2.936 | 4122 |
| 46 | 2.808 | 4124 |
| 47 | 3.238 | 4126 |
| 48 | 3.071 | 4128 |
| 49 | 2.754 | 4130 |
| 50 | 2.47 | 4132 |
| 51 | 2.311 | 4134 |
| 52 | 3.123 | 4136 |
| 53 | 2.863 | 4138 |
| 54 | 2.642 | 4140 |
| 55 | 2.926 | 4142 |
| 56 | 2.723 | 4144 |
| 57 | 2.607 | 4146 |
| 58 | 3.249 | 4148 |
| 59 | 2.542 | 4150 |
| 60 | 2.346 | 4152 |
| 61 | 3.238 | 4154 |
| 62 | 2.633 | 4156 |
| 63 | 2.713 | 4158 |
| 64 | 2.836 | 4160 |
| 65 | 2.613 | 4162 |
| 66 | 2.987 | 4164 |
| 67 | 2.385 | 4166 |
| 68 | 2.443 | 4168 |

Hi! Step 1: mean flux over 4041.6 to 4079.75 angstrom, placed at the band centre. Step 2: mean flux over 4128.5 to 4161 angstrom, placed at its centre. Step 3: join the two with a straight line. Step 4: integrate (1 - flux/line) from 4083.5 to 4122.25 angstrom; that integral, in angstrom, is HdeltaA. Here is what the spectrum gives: 6.3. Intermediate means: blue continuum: 2.88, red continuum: 2.75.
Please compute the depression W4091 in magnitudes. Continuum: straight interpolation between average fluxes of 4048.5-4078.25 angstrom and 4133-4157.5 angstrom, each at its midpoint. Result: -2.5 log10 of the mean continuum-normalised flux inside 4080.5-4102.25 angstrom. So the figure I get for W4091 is 0.15 mag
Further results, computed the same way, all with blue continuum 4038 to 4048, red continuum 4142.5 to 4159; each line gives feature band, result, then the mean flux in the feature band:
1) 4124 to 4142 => -0.018 mag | 2.82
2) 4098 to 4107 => 0.252 mag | 2.21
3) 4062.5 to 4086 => 0.029 mag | 2.72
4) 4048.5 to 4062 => -0.098 mag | 3.07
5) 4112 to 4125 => 0.041 mag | 2.67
